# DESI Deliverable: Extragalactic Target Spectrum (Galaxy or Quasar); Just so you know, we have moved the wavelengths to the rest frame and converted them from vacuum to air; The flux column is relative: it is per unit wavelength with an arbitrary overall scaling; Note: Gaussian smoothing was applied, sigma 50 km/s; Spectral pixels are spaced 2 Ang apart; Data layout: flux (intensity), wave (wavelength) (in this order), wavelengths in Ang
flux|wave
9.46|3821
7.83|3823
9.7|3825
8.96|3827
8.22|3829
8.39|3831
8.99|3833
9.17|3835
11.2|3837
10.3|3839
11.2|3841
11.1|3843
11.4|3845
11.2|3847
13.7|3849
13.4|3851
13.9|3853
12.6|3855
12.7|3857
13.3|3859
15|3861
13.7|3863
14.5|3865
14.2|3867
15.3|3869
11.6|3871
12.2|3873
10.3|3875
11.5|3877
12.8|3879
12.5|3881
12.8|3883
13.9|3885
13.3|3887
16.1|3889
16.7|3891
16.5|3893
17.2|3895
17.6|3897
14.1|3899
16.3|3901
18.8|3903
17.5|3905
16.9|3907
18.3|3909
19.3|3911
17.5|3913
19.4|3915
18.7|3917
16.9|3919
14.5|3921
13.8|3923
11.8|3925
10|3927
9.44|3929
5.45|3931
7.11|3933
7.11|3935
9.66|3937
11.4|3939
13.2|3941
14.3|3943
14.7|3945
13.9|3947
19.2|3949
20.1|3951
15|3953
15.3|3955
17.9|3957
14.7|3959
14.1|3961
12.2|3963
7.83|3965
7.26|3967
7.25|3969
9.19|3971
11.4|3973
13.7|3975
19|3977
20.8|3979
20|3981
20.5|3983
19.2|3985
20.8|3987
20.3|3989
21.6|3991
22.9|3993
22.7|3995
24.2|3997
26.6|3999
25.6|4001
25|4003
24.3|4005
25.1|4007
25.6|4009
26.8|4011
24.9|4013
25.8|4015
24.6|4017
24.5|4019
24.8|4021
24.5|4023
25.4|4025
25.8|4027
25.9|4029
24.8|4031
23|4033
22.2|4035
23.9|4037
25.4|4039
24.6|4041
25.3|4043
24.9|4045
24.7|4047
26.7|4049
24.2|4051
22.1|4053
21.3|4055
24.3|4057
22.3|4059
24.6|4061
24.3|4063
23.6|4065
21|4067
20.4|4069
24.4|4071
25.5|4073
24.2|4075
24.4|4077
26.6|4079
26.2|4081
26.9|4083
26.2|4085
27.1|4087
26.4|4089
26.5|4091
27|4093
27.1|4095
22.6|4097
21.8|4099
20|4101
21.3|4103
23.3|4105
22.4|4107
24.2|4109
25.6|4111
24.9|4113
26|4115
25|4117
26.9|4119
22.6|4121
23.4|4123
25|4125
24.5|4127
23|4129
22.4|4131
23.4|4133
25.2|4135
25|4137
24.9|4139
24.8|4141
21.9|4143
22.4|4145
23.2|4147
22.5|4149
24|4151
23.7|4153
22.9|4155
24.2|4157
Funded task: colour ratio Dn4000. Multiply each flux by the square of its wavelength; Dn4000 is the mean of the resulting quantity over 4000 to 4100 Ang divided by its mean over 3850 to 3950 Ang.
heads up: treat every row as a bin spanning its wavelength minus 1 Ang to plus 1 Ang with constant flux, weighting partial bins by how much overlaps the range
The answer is 1.9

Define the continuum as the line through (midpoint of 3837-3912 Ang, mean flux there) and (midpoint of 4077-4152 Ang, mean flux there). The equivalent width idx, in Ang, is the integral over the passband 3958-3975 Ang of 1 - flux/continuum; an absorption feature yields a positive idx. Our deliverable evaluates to 6.9 Ang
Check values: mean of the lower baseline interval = 14.1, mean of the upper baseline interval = 24.4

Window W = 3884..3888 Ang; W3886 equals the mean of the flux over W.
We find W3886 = 13.6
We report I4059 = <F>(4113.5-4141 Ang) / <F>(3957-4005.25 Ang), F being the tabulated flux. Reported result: 1.37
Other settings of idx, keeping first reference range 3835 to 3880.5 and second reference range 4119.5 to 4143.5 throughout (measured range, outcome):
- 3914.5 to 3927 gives -0.1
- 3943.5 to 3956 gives 0.1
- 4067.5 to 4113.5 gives -4.8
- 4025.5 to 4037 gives -2.7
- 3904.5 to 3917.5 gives -3.1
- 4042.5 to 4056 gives -2.4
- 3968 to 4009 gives -4.7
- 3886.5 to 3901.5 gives -2.2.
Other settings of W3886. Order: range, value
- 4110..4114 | 25.2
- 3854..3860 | 12.9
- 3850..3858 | 13.2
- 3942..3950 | 15.5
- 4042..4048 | 25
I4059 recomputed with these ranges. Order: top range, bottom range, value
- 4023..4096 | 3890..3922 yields 1.43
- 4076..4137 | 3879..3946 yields 1.72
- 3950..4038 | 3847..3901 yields 1.47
